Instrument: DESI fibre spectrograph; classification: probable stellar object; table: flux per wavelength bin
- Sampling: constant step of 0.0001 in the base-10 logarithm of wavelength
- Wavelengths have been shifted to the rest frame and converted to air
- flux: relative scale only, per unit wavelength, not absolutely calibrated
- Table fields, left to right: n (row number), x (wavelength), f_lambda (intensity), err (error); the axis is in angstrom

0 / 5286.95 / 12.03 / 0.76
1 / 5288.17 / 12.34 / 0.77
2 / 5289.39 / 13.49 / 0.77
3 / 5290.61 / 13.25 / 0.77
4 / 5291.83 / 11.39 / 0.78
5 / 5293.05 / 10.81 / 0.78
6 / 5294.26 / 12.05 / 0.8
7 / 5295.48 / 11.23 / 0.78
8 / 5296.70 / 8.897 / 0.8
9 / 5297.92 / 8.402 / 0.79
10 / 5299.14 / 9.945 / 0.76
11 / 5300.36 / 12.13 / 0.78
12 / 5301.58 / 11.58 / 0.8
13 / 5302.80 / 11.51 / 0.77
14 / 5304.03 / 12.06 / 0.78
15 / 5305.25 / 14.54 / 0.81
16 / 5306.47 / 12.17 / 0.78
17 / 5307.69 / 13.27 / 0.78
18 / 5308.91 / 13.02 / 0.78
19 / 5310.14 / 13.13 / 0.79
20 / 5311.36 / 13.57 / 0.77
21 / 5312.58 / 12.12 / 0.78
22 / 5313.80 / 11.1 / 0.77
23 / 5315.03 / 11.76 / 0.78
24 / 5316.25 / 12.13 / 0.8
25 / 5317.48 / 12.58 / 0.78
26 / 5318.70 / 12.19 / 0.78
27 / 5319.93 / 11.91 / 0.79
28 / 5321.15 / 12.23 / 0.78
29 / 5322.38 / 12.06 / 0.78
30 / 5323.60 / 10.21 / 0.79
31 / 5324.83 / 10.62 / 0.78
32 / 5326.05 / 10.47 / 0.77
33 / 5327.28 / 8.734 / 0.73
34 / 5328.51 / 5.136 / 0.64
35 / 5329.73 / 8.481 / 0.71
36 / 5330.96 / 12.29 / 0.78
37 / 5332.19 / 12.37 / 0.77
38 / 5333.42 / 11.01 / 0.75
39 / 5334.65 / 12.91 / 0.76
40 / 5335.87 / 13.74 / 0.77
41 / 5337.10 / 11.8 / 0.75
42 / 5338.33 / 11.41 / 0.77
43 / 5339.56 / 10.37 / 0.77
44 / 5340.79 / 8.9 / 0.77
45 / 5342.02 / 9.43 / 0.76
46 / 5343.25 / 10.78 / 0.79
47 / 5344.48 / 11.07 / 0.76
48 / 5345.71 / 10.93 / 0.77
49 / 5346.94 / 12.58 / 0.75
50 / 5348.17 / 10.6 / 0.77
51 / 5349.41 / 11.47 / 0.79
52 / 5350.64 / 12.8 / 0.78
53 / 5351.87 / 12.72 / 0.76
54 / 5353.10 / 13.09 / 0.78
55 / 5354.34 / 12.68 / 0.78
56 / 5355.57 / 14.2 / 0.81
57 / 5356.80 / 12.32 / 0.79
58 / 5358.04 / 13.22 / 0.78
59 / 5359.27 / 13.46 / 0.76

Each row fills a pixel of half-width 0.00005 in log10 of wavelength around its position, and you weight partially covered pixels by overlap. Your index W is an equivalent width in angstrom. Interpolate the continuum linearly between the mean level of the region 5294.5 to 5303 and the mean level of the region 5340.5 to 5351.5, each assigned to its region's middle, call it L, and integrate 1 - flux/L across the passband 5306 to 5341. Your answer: -2.1 angstrom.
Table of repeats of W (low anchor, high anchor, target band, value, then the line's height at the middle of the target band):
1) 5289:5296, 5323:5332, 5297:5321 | -2.7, 10.9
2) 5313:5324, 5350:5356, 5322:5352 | 3.9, 12.5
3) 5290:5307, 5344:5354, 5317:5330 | 1.4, 11.7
